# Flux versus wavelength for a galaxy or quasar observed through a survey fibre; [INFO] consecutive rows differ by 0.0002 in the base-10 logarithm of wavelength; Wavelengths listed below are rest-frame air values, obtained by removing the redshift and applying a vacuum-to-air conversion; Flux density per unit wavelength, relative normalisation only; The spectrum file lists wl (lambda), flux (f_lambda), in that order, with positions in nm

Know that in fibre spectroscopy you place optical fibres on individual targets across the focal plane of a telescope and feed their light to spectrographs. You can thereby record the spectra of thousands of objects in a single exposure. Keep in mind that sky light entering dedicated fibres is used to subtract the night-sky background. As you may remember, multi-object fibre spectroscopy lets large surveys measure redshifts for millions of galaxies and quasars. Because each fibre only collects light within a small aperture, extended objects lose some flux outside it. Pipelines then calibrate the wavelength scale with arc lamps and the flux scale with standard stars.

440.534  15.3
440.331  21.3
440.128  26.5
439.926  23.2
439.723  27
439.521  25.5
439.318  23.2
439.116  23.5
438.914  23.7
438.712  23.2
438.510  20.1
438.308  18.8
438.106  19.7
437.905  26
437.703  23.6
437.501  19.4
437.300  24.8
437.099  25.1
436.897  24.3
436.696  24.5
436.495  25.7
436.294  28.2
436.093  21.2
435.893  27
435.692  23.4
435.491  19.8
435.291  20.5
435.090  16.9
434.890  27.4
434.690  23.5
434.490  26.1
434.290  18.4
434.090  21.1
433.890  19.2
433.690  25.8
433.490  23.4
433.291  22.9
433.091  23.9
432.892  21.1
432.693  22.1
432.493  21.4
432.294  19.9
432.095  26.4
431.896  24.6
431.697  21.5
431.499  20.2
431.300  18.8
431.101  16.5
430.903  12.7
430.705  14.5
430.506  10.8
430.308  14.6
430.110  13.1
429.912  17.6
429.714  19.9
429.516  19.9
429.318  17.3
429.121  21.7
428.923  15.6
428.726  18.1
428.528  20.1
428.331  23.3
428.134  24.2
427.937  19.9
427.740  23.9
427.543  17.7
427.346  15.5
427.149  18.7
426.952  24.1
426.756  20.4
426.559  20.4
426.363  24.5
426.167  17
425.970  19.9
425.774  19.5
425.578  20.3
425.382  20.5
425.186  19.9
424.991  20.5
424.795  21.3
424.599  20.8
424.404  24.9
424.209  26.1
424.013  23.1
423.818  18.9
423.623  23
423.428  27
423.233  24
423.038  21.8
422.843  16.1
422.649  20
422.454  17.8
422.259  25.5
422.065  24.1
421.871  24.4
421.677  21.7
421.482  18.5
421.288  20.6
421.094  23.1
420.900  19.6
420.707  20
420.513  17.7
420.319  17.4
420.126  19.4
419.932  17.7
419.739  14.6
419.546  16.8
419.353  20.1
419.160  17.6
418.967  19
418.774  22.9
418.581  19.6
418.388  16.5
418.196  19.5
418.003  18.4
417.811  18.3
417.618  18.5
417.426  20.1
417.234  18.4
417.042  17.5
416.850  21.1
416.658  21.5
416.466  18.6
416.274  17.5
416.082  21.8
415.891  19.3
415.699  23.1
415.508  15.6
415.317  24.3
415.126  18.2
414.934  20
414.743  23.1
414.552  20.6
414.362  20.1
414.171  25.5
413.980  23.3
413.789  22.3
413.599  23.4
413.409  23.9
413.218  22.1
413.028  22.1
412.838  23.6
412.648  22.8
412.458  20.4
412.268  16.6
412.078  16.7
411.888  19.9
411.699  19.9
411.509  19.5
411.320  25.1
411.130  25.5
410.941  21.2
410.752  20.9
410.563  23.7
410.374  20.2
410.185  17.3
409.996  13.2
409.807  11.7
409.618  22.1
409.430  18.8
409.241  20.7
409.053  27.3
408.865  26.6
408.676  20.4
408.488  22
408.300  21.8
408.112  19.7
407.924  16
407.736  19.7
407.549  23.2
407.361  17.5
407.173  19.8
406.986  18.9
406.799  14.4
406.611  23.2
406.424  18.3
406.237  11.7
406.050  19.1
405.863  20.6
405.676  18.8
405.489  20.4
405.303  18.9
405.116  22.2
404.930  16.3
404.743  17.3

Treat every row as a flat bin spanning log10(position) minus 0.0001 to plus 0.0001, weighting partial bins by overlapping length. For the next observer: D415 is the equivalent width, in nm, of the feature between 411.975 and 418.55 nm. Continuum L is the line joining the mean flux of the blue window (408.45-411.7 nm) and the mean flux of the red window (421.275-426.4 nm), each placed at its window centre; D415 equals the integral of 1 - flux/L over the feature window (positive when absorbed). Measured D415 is 0.221 nm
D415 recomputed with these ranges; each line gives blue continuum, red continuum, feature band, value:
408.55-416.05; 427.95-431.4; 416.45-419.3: 0.11 nm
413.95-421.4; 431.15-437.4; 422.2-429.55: 0.11 nm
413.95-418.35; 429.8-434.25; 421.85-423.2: -0.10 nm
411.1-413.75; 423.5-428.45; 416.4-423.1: 0.55 nm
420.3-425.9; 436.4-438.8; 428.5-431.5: 0.72 nm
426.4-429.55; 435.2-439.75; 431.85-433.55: -0.08 nm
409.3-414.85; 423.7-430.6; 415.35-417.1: 0.07 nm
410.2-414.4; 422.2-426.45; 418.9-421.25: 0.32 nm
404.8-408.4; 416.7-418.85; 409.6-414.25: -0.44 nm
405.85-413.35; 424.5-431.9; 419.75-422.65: -0.13 nm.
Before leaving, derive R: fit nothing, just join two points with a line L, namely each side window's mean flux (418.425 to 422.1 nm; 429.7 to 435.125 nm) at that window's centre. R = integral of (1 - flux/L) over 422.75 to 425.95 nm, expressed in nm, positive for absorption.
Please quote -0.31 nm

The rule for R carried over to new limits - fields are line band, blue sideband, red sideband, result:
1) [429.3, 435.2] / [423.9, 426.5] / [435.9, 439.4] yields 0.63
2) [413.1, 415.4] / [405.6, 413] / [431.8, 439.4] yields -0.19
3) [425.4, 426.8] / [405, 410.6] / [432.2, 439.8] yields 0.09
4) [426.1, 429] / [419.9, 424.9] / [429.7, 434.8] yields 0.05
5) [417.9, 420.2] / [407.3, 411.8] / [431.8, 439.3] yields 0.32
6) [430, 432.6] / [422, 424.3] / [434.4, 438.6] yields 0.54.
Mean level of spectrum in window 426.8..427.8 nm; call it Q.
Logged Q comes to 19.8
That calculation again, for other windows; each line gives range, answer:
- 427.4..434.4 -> 19.8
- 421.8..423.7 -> 22.3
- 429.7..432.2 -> 17.7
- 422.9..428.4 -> 21.4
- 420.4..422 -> 20.7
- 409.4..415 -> 20.9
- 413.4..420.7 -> 19.8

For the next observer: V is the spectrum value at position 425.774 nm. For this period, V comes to 19.5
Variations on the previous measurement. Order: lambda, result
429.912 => 17.6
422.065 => 24.1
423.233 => 24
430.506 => 10.8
